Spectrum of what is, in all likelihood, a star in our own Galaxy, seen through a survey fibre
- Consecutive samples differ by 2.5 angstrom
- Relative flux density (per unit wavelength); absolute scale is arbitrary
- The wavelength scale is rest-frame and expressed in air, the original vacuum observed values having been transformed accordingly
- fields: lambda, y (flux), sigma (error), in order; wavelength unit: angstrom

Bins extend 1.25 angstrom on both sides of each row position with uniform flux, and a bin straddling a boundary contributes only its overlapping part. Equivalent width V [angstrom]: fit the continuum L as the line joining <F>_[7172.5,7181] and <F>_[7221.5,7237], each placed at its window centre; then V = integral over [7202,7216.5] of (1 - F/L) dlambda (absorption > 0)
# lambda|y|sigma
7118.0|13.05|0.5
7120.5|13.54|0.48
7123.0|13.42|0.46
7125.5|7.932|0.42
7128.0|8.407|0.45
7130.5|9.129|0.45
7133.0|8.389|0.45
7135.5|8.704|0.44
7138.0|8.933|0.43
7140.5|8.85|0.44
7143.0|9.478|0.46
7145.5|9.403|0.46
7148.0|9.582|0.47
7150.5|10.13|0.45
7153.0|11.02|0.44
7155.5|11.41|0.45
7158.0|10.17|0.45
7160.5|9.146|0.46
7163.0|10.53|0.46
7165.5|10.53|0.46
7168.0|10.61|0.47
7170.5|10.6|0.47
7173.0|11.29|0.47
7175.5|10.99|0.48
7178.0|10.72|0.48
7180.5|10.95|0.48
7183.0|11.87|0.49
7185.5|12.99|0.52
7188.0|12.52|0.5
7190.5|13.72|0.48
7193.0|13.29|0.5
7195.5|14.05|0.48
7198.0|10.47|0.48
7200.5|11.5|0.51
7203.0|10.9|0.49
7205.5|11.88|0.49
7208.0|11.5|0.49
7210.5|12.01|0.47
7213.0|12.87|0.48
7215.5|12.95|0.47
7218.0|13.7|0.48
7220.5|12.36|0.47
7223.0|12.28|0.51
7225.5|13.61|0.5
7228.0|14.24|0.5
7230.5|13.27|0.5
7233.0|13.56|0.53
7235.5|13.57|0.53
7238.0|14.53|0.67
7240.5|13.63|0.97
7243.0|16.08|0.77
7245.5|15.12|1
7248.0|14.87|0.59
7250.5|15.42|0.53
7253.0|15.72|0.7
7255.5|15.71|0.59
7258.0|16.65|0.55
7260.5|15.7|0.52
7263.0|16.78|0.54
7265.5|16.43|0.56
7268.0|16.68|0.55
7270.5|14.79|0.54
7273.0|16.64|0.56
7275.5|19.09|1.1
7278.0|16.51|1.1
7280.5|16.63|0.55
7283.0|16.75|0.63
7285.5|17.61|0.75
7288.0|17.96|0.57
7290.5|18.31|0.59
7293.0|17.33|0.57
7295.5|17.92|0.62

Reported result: 0.5 angstrom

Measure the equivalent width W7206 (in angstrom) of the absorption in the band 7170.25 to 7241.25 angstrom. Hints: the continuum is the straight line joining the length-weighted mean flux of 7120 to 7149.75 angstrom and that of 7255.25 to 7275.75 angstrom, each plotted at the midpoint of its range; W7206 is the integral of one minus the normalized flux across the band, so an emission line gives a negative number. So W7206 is 4.1 angstrom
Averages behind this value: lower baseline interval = 9.56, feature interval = 12.5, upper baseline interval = 16.4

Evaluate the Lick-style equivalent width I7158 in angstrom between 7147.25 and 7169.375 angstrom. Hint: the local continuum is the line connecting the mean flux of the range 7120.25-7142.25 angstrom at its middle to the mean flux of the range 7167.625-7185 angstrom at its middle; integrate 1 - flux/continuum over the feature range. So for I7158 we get 0.22 angstrom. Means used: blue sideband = 9.52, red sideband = 11.1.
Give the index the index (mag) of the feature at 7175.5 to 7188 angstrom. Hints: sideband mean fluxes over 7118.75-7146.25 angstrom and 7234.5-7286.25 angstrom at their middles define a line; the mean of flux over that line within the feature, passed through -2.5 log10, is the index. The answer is 0.04 mag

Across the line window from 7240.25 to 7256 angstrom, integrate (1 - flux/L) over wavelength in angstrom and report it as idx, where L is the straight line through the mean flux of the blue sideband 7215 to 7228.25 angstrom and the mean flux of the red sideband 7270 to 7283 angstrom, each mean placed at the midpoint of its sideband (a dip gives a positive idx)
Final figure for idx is -0.4 angstrom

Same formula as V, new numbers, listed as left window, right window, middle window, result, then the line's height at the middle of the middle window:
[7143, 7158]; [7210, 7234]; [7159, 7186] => 0.6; 11.1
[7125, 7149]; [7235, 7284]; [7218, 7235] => 0.9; 14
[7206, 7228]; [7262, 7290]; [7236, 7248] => -0.2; 14.5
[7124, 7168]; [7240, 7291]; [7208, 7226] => 1.2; 13.6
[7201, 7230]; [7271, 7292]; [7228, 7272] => -0.4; 15.1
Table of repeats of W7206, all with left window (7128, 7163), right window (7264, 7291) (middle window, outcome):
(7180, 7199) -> -0.8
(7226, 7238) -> 0.6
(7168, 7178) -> 0.2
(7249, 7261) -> -0.1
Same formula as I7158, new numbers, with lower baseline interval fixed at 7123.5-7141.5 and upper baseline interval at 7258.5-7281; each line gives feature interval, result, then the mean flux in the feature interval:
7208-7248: 1.9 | 13.6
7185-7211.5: 0.6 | 12.2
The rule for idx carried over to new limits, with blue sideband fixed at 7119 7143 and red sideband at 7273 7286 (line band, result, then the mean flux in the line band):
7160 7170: 1.0 angstrom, 10.3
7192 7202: 0.6 angstrom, 12.3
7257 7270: 0.1 angstrom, 16.3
